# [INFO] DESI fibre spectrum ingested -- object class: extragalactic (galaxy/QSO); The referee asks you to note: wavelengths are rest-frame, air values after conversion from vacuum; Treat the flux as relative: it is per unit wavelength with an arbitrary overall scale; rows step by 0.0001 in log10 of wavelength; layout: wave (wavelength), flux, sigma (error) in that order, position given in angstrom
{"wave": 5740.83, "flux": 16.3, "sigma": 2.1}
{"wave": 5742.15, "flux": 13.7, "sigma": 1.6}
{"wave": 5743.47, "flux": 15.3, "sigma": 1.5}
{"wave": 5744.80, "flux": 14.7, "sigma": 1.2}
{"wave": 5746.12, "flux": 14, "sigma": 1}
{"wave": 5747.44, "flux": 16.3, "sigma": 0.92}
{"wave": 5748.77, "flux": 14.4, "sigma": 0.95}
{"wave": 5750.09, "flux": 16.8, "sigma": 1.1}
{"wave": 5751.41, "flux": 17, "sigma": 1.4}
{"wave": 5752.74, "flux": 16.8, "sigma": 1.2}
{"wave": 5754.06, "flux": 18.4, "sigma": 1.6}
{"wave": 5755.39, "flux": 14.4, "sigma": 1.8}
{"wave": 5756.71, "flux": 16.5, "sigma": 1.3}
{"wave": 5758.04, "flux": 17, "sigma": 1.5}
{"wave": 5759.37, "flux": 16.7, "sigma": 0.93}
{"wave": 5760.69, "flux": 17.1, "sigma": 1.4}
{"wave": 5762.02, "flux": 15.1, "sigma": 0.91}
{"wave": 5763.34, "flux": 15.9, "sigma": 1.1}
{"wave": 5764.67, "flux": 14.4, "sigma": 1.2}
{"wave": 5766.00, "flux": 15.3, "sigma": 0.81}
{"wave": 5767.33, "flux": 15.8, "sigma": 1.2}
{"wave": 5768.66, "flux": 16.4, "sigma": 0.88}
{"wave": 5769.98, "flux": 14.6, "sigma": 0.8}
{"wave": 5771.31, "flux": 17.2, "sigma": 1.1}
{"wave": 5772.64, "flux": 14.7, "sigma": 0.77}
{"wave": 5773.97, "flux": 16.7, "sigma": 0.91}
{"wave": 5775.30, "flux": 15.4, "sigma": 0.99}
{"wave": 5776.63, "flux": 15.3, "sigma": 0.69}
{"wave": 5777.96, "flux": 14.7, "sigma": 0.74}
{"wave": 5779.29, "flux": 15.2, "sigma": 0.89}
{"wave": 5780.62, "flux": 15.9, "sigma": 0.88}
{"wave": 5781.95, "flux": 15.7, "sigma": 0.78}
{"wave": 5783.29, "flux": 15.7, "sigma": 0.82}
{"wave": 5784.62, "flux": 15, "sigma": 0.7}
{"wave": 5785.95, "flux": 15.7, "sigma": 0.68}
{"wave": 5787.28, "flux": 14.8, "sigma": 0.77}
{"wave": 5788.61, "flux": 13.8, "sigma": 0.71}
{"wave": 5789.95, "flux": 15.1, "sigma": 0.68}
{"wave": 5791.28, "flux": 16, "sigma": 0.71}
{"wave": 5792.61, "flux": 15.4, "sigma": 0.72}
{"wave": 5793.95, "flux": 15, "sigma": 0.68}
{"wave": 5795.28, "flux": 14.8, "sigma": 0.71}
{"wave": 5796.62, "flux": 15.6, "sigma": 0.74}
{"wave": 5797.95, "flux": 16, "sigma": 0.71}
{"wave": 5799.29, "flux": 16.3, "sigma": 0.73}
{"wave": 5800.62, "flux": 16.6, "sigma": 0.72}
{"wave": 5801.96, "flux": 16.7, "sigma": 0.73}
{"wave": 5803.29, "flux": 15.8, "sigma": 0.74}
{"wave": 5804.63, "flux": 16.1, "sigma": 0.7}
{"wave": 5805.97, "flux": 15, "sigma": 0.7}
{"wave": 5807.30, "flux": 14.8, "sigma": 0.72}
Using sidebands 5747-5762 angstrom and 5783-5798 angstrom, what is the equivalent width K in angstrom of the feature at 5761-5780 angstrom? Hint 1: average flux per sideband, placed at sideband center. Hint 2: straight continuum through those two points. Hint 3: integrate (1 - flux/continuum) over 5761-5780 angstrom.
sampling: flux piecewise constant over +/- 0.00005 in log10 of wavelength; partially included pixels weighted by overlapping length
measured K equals 0.4 angstrom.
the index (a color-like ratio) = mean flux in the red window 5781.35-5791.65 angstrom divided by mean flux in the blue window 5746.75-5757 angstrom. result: 0.9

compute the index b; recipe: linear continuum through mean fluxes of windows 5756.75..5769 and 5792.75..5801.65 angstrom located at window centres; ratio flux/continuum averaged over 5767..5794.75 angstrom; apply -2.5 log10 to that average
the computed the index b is 0.029 mag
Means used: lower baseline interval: 16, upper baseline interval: 15.7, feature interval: 15.4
